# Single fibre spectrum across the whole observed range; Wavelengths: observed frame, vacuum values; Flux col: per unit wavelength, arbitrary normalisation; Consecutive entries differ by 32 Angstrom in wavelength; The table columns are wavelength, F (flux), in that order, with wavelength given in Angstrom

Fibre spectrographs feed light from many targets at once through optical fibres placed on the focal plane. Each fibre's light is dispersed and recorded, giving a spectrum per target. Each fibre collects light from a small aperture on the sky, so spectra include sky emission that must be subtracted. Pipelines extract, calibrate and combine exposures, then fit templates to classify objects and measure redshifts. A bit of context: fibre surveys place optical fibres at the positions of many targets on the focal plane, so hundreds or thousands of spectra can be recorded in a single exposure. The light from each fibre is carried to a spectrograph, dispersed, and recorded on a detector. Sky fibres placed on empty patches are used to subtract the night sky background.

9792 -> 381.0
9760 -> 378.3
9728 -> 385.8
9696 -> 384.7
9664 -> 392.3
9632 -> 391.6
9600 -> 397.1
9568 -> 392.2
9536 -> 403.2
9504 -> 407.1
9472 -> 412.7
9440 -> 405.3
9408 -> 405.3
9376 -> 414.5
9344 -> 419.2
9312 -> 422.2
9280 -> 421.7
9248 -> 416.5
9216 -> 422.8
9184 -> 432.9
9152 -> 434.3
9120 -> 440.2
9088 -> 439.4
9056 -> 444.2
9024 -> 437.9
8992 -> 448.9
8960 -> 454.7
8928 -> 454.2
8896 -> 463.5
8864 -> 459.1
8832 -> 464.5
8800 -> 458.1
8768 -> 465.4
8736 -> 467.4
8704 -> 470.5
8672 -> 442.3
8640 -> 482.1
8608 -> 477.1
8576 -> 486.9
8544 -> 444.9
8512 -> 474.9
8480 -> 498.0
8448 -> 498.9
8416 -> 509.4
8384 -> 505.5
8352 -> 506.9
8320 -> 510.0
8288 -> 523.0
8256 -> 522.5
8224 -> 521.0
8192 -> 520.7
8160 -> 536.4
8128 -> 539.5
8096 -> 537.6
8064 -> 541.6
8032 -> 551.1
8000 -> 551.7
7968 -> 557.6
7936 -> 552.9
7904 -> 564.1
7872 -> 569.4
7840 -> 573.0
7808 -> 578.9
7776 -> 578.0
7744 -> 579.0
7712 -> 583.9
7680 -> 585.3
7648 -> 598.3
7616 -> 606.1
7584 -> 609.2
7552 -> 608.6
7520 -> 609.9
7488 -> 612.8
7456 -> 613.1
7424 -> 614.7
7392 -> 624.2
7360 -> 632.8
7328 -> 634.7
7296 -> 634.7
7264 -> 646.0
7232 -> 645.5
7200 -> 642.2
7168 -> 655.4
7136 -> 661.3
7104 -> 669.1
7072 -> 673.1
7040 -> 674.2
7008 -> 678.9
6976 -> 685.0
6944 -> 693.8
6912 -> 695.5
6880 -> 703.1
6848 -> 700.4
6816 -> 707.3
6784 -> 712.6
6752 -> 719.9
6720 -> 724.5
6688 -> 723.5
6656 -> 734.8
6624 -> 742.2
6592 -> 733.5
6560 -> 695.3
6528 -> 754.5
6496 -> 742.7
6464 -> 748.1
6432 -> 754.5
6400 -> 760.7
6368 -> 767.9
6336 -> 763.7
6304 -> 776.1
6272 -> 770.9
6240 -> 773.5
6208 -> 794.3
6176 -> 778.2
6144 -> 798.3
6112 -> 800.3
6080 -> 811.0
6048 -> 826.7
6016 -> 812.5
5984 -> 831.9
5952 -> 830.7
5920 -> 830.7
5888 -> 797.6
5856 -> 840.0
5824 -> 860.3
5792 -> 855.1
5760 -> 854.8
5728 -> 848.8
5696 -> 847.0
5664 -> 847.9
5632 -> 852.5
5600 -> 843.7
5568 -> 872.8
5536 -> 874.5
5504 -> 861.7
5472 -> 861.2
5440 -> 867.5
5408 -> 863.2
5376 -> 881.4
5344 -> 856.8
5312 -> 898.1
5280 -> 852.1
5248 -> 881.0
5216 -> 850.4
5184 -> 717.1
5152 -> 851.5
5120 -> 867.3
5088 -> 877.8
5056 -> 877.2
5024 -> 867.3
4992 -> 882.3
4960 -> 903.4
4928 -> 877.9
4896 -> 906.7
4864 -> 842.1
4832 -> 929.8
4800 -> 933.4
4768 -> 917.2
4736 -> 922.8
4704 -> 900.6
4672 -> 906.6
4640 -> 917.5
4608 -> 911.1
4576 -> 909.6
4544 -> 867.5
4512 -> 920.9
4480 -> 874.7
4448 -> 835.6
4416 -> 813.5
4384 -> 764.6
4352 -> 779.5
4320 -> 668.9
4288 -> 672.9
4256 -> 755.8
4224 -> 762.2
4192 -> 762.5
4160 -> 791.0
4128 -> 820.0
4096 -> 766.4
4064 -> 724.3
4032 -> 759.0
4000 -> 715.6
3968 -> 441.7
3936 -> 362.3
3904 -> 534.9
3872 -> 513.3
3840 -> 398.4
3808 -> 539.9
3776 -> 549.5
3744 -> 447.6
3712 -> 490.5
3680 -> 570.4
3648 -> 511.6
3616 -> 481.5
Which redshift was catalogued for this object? 0.000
